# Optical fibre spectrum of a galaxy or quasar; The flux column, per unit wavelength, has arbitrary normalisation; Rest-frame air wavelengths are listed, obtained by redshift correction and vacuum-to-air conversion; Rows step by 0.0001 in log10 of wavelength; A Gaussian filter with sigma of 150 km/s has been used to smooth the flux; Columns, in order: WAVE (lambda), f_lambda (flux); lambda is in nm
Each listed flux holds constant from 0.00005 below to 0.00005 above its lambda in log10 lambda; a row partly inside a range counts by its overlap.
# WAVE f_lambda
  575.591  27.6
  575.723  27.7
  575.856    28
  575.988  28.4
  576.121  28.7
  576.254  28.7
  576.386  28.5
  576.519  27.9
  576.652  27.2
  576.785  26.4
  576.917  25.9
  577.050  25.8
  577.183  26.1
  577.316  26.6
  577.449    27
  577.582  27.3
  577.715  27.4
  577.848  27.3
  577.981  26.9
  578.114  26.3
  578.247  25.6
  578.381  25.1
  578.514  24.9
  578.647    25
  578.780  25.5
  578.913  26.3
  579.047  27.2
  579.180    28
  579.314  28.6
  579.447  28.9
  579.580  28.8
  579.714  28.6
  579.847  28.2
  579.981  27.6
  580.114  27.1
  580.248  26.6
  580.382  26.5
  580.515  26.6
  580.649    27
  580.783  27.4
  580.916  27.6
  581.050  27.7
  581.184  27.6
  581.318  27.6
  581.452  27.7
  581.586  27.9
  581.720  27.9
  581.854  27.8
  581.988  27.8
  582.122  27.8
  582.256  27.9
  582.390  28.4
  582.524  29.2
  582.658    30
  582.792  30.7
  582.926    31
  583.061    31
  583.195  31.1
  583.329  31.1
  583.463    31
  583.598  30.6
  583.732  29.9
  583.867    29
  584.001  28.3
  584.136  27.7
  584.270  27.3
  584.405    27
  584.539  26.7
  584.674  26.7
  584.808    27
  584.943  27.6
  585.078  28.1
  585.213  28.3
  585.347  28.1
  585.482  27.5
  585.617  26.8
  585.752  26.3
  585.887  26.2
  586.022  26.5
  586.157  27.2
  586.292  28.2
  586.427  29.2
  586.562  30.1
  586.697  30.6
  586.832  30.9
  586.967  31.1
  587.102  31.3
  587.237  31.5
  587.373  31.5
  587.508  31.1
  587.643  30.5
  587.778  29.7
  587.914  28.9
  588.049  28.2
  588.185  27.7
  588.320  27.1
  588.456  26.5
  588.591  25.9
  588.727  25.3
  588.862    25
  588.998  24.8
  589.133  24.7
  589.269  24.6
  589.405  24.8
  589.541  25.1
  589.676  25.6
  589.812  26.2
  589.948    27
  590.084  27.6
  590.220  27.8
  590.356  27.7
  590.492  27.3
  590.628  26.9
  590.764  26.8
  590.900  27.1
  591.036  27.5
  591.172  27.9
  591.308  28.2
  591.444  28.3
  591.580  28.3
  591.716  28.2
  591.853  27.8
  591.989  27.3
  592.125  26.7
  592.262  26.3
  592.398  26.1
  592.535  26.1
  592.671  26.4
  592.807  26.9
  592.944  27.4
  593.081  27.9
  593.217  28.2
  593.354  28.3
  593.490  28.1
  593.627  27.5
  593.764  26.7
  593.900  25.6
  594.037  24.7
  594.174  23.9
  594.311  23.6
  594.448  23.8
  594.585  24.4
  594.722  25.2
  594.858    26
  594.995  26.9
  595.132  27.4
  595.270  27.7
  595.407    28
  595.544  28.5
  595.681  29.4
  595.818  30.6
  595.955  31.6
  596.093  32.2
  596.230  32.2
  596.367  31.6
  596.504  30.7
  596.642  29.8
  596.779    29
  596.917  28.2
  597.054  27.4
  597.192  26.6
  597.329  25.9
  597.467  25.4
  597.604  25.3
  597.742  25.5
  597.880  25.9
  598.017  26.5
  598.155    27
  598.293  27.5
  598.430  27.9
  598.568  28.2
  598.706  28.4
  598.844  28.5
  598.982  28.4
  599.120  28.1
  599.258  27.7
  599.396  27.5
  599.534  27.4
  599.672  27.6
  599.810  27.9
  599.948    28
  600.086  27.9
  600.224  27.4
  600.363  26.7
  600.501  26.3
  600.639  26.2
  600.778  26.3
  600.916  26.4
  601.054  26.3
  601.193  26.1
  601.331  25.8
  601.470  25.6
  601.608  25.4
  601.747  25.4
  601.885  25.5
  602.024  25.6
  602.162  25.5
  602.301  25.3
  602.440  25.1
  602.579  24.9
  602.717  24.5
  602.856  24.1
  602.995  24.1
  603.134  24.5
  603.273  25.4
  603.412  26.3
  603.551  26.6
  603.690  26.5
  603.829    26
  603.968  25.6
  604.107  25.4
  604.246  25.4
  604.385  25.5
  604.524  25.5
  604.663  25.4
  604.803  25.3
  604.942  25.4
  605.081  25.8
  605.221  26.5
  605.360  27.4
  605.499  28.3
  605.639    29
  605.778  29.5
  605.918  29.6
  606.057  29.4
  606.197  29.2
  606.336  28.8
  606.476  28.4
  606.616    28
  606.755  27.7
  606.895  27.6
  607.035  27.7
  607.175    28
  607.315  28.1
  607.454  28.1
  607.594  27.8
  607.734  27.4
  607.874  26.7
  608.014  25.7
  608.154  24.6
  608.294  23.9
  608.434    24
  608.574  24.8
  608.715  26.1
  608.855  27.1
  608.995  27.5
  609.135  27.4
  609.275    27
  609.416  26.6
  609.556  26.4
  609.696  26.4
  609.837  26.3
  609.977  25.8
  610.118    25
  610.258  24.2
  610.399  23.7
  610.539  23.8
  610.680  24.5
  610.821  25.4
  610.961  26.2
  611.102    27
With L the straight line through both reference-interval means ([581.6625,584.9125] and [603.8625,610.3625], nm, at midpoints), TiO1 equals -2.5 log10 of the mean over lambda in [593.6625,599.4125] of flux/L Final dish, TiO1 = 0.01 mag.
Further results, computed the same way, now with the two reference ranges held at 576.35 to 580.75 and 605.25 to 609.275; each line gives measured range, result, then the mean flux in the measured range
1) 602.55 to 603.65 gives 0.09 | 25.1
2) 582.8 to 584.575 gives -0.09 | 29.5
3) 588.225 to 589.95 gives 0.06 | 25.6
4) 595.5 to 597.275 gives -0.10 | 29.8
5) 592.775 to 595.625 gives 0.03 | 26.5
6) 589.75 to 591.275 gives -0.01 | 27.3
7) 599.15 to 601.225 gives 0.01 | 27.1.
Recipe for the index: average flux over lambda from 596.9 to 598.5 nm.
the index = 26.6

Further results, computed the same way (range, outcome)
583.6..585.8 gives 27.7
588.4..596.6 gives 27.1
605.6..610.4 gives 27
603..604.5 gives 25.6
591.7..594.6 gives 26.4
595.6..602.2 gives 27.6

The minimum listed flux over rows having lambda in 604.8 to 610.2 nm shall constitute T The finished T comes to 23.9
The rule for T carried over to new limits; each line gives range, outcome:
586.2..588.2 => 27.7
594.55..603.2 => 24.1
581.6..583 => 27.8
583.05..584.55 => 26.7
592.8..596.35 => 23.6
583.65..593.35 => 24.6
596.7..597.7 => 25.3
